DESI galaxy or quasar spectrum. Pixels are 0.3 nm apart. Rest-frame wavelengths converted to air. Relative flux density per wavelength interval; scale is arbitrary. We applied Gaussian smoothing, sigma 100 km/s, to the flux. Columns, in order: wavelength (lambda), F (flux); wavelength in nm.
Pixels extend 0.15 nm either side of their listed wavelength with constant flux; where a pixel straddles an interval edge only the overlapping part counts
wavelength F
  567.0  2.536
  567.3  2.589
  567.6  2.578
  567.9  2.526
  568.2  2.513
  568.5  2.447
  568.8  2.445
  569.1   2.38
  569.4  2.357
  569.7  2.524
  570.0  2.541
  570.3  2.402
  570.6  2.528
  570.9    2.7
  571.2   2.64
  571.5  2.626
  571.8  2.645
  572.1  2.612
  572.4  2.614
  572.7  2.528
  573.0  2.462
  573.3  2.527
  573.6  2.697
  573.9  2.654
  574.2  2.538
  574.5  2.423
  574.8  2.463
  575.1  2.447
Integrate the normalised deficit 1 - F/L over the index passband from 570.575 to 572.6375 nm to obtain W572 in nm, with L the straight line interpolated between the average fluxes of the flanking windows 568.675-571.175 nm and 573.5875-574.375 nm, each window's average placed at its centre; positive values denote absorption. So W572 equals -0.07 nm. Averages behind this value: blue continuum 2.49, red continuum 2.61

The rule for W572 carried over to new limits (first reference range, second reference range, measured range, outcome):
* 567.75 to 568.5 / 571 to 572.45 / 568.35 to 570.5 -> 0.09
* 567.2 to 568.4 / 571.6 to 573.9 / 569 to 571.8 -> 0.04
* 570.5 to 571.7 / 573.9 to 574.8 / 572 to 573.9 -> -0.01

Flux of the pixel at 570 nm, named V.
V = 2.541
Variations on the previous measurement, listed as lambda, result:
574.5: 2.423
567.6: 2.578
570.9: 2.7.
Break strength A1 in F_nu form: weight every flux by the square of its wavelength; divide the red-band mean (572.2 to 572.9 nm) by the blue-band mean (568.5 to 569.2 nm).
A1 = 1.1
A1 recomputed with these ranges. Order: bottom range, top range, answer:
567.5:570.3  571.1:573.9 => 1.06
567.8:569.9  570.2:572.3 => 1.07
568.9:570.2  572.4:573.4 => 1.04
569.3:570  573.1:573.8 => 1.07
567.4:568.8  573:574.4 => 1.05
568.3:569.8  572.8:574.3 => 1.08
